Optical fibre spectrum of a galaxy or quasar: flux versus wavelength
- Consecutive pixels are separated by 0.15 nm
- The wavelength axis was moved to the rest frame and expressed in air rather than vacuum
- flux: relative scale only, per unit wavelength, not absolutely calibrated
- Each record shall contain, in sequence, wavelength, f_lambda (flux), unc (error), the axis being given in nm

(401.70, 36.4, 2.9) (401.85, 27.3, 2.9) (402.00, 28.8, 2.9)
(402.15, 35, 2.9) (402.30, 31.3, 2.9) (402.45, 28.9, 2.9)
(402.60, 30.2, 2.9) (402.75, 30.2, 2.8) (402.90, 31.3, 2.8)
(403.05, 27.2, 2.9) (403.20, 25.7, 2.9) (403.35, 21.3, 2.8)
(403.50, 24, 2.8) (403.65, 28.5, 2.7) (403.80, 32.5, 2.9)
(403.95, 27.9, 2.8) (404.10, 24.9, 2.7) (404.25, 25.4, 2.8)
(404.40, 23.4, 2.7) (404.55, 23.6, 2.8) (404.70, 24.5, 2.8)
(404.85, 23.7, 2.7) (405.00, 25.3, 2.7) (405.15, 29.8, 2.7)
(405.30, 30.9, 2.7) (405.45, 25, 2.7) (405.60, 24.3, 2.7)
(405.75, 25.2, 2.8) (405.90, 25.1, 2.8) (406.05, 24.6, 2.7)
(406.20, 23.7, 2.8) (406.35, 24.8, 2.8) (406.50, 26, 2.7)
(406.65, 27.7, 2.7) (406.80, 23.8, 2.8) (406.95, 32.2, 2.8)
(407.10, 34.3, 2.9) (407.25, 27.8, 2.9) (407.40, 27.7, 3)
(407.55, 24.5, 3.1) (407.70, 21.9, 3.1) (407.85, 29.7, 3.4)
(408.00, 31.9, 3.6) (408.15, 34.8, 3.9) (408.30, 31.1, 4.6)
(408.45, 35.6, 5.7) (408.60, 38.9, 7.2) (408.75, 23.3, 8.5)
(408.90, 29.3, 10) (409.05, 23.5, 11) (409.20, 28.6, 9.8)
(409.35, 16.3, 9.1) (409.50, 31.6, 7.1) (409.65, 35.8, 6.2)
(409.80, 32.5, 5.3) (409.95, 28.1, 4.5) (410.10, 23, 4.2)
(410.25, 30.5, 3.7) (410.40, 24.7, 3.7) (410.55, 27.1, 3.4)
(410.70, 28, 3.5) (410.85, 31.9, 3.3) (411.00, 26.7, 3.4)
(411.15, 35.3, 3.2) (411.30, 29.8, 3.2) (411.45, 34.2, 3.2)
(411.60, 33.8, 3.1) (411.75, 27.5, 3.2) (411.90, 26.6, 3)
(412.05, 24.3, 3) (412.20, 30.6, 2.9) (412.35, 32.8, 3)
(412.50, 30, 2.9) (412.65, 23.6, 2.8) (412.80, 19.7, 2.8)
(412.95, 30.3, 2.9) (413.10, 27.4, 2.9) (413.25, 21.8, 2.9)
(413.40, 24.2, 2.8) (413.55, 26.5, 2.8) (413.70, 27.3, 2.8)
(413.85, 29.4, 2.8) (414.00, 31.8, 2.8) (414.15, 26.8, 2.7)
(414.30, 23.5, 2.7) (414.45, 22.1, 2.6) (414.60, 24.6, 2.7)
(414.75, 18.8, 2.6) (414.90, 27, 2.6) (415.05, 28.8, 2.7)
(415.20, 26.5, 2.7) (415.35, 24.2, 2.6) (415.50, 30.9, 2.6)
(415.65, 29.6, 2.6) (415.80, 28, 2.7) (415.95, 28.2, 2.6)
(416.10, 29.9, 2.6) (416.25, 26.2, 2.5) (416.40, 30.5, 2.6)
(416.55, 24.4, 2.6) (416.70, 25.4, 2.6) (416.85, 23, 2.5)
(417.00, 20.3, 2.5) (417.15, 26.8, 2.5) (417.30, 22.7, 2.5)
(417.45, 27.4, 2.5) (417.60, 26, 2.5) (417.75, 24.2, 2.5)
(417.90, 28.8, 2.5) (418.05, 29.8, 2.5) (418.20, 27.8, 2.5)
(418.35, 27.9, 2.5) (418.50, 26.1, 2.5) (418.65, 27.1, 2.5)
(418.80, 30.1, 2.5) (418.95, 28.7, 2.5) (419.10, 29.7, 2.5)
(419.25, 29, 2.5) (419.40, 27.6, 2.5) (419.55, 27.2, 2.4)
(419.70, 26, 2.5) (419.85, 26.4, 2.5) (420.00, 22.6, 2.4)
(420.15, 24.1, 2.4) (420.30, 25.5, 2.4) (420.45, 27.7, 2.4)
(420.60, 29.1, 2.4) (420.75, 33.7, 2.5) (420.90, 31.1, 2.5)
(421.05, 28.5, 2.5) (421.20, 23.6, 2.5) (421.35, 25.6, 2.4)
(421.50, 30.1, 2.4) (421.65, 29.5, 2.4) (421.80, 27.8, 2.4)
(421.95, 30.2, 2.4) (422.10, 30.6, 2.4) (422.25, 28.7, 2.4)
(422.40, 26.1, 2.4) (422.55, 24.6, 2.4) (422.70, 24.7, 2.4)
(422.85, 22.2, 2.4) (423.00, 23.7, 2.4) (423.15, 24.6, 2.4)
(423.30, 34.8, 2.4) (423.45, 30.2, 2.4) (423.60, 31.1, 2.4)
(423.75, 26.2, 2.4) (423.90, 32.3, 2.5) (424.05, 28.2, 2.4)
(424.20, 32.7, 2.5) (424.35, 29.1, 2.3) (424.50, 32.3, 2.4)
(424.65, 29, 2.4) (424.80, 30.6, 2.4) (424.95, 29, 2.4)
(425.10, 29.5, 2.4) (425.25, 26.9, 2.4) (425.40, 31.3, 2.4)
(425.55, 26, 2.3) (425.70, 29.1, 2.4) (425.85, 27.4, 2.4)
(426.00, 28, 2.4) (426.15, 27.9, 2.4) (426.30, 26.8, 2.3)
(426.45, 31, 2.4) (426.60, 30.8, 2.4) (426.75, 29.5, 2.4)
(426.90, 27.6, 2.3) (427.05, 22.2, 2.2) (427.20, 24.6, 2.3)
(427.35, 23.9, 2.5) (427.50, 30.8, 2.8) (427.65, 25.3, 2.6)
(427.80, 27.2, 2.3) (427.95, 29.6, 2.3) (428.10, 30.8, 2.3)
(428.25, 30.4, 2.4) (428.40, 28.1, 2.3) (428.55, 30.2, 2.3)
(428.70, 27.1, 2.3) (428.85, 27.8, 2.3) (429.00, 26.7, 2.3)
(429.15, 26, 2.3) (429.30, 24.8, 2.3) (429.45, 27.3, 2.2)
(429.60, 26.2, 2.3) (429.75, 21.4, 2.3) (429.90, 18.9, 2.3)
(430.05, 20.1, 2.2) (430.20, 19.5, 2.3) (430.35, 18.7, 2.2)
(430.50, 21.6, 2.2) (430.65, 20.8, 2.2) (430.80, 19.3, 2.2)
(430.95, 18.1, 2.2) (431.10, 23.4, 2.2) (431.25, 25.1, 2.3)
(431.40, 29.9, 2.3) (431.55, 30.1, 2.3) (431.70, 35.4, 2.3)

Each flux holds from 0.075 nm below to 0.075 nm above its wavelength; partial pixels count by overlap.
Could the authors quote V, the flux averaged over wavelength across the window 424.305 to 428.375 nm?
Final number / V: 28.4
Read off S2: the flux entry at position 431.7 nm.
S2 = 35.4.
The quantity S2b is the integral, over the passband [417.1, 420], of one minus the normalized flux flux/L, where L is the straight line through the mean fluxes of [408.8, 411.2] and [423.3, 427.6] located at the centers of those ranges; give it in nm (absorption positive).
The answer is 0.13 nm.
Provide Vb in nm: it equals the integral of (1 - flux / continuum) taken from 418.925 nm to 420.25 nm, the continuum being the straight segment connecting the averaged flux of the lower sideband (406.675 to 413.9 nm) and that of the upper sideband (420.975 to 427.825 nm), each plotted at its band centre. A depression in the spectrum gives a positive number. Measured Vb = 0.07 nm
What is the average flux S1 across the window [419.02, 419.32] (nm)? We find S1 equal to 29.3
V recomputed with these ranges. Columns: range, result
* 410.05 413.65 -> 28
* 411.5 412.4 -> 29.3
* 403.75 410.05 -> 27.6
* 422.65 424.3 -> 28.3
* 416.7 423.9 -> 27.3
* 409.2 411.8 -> 29.2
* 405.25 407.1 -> 26.4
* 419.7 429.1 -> 28.1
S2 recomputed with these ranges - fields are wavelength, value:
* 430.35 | 18.7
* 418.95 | 28.7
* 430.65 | 20.8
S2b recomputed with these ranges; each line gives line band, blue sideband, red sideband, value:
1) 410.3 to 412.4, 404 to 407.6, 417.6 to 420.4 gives -0.23 nm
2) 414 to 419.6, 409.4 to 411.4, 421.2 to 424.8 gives 0.43 nm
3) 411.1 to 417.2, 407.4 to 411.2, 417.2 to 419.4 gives 0.23 nm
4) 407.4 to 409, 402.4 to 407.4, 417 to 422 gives -0.18 nm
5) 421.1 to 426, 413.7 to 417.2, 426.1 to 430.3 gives -0.36 nm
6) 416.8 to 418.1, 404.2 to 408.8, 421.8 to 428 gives 0.12 nm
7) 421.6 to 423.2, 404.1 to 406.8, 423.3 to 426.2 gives 0.13 nm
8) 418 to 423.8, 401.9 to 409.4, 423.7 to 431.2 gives -0.17 nm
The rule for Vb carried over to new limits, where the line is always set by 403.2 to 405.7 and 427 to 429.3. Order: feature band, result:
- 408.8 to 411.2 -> -0.18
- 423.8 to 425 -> -0.14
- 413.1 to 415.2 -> 0.07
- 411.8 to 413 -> -0.04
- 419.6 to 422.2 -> -0.08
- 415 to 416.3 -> -0.07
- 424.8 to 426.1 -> -0.06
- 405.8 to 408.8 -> -0.27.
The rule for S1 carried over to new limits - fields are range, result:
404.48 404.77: 24.1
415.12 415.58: 27.2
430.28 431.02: 19.7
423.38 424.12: 29.6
